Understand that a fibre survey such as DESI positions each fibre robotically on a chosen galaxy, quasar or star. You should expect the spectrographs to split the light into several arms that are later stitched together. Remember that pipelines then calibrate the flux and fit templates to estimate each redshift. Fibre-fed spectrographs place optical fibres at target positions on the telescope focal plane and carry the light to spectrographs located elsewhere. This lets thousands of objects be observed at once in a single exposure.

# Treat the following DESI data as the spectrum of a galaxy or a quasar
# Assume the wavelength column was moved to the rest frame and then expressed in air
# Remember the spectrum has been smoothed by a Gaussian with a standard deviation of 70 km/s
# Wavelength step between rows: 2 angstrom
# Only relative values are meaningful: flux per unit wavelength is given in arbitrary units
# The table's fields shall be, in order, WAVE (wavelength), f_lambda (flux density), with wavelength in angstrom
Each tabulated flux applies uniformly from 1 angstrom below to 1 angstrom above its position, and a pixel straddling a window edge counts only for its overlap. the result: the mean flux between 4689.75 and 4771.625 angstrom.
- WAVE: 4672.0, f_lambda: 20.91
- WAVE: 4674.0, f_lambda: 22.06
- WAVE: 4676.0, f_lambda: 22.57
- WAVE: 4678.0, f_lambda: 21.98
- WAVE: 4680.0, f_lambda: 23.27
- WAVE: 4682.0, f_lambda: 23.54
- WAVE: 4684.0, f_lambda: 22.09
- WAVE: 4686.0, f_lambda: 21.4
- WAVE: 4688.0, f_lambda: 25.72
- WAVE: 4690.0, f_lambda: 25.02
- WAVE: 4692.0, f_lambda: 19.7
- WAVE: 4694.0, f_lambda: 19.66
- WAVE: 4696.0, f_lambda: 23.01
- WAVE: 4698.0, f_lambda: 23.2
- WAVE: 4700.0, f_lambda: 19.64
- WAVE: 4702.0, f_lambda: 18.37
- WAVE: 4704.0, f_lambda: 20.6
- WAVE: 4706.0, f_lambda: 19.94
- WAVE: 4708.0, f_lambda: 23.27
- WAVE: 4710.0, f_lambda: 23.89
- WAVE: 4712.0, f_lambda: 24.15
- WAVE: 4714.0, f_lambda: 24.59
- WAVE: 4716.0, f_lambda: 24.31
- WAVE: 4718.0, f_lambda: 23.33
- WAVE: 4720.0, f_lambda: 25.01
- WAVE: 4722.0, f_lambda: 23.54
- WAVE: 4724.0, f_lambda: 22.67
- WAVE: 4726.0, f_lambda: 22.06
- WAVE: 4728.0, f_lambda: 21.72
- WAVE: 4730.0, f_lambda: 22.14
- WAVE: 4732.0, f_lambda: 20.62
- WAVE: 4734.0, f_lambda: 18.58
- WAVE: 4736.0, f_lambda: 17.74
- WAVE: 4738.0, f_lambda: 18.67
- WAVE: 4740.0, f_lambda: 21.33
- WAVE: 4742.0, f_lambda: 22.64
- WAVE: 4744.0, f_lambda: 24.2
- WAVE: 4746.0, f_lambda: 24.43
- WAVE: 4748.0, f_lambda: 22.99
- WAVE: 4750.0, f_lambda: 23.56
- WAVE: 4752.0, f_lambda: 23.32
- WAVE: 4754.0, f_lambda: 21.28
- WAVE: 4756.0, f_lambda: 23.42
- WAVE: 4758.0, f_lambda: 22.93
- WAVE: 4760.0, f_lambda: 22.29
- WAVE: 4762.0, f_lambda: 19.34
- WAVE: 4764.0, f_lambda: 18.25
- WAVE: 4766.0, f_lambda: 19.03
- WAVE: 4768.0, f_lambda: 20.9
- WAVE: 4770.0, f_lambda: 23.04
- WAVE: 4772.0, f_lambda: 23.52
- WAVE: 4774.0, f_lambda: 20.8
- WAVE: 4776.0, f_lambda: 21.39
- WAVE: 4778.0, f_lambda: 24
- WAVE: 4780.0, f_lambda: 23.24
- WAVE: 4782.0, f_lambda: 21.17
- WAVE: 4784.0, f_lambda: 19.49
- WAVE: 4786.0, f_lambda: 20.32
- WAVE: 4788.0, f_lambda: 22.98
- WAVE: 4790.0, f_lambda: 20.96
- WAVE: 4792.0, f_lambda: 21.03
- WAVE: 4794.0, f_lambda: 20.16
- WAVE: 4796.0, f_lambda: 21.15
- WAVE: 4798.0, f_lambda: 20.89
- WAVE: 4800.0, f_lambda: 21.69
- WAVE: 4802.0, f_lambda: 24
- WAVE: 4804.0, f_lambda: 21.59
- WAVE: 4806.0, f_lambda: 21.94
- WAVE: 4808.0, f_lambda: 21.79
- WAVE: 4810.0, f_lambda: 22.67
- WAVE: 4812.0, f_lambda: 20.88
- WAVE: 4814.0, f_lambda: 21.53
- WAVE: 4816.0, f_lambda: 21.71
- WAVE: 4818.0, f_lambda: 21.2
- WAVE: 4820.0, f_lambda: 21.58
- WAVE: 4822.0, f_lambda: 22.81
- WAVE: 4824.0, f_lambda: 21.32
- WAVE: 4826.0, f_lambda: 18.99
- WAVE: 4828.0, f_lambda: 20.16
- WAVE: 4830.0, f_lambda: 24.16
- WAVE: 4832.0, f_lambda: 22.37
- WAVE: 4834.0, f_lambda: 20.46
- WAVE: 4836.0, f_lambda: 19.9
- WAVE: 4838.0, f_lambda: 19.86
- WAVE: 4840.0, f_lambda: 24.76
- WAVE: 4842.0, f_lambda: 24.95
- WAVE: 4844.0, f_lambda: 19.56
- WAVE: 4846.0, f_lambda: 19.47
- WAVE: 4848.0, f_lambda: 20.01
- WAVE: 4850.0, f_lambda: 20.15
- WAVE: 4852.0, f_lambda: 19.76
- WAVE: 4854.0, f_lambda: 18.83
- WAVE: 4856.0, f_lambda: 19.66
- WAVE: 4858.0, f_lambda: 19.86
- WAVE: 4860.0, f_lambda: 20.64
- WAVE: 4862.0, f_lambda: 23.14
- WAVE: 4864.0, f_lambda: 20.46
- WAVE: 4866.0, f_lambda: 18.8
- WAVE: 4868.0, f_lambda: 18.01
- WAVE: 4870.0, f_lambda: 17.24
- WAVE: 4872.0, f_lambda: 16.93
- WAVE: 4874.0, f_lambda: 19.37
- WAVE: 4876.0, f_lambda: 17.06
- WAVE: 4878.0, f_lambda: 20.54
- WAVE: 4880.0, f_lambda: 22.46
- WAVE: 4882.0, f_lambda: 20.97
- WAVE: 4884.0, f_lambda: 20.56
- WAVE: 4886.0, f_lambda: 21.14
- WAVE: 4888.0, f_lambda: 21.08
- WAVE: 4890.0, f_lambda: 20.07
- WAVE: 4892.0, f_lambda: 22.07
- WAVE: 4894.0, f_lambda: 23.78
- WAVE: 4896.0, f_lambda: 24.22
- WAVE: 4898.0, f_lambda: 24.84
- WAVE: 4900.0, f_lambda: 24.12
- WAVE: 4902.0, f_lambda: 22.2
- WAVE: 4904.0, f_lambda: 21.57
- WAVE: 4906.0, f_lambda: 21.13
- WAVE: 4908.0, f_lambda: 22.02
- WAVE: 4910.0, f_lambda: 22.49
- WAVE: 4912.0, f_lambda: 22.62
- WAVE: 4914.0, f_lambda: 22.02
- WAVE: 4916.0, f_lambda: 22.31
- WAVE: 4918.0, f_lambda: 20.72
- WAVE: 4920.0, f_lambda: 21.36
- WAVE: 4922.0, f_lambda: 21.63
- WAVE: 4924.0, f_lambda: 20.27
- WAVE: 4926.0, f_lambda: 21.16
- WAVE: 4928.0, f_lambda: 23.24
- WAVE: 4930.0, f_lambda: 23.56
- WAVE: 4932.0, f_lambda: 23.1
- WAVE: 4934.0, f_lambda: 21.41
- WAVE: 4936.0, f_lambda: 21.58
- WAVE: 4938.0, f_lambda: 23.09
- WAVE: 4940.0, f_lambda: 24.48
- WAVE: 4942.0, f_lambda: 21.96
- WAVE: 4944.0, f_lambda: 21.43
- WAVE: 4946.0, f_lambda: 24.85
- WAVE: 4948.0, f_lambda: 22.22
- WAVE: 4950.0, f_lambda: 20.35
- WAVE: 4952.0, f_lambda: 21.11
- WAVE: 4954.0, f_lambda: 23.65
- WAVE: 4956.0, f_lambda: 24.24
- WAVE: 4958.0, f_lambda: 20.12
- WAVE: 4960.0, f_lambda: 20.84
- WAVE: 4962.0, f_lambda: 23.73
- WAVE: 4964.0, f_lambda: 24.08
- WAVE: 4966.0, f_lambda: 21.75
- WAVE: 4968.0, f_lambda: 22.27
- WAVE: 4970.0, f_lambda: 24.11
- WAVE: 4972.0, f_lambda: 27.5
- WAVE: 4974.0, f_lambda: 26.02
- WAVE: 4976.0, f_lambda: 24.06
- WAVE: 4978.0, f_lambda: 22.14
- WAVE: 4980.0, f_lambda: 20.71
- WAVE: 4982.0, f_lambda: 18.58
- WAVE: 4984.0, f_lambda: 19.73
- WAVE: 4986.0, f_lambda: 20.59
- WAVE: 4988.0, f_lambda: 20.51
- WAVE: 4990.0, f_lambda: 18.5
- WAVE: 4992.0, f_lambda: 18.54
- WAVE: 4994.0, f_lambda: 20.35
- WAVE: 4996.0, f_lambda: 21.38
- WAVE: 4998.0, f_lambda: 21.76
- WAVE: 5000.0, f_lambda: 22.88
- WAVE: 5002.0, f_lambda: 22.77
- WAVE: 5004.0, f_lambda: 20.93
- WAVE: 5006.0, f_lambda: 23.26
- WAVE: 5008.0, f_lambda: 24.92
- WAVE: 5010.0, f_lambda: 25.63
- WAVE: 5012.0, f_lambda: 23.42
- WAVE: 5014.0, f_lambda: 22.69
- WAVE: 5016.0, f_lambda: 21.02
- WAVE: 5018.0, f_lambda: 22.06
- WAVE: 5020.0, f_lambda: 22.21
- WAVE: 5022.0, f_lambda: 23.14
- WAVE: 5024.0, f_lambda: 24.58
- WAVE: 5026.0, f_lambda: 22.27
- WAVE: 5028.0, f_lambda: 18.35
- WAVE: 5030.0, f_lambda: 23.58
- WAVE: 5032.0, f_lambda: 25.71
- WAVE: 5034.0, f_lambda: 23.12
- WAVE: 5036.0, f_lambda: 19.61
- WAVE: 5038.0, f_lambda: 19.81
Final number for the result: 21.9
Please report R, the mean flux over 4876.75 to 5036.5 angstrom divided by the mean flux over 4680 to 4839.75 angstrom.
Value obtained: 1.0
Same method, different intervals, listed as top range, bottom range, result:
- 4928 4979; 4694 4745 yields 1.05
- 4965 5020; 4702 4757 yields 0.99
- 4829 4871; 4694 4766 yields 0.94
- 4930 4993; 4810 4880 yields 1.08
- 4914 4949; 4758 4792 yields 1.04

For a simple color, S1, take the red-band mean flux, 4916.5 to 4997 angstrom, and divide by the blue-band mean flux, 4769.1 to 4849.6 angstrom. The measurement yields 1.0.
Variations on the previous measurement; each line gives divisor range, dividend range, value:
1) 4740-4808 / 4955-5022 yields 1.02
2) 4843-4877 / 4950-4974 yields 1.19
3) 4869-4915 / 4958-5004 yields 1.03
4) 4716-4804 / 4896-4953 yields 1.02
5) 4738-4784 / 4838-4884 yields 0.91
